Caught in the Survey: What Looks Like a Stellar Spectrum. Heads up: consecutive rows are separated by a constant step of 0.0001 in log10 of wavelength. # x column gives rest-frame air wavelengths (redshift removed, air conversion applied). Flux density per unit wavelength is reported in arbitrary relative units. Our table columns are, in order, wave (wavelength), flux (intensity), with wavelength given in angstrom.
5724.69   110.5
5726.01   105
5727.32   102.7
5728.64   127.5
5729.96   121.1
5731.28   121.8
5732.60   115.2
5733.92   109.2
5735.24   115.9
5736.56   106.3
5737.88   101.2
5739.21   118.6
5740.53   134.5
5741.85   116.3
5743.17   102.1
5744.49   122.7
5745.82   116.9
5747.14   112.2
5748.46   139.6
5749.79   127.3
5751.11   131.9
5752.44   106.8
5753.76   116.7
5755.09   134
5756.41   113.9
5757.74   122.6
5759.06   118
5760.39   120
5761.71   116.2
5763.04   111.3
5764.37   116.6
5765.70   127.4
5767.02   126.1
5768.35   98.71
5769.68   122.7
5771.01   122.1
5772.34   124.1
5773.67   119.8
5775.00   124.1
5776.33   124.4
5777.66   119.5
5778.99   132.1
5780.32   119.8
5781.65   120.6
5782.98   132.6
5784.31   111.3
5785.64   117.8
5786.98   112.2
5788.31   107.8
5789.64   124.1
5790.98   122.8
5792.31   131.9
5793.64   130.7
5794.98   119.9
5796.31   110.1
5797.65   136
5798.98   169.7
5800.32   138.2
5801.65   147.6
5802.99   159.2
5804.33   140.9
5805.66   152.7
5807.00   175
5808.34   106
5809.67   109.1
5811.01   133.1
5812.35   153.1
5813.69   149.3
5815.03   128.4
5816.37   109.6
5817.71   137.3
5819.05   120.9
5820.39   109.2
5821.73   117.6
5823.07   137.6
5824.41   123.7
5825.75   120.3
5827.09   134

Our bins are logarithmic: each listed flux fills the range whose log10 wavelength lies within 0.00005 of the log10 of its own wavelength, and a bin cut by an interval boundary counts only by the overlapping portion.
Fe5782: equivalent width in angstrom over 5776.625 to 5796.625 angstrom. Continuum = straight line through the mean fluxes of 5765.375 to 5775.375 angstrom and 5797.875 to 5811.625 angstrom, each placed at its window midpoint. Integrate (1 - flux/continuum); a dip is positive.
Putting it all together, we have 1.49 angstrom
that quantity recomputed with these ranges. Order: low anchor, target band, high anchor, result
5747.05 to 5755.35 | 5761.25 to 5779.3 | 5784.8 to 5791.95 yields 0.1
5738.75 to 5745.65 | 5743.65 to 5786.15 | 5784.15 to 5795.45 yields -0.5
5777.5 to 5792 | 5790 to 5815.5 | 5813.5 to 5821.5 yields -3.2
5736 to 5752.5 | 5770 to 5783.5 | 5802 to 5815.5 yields 0.6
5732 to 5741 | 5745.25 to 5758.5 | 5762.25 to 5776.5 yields -0.6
